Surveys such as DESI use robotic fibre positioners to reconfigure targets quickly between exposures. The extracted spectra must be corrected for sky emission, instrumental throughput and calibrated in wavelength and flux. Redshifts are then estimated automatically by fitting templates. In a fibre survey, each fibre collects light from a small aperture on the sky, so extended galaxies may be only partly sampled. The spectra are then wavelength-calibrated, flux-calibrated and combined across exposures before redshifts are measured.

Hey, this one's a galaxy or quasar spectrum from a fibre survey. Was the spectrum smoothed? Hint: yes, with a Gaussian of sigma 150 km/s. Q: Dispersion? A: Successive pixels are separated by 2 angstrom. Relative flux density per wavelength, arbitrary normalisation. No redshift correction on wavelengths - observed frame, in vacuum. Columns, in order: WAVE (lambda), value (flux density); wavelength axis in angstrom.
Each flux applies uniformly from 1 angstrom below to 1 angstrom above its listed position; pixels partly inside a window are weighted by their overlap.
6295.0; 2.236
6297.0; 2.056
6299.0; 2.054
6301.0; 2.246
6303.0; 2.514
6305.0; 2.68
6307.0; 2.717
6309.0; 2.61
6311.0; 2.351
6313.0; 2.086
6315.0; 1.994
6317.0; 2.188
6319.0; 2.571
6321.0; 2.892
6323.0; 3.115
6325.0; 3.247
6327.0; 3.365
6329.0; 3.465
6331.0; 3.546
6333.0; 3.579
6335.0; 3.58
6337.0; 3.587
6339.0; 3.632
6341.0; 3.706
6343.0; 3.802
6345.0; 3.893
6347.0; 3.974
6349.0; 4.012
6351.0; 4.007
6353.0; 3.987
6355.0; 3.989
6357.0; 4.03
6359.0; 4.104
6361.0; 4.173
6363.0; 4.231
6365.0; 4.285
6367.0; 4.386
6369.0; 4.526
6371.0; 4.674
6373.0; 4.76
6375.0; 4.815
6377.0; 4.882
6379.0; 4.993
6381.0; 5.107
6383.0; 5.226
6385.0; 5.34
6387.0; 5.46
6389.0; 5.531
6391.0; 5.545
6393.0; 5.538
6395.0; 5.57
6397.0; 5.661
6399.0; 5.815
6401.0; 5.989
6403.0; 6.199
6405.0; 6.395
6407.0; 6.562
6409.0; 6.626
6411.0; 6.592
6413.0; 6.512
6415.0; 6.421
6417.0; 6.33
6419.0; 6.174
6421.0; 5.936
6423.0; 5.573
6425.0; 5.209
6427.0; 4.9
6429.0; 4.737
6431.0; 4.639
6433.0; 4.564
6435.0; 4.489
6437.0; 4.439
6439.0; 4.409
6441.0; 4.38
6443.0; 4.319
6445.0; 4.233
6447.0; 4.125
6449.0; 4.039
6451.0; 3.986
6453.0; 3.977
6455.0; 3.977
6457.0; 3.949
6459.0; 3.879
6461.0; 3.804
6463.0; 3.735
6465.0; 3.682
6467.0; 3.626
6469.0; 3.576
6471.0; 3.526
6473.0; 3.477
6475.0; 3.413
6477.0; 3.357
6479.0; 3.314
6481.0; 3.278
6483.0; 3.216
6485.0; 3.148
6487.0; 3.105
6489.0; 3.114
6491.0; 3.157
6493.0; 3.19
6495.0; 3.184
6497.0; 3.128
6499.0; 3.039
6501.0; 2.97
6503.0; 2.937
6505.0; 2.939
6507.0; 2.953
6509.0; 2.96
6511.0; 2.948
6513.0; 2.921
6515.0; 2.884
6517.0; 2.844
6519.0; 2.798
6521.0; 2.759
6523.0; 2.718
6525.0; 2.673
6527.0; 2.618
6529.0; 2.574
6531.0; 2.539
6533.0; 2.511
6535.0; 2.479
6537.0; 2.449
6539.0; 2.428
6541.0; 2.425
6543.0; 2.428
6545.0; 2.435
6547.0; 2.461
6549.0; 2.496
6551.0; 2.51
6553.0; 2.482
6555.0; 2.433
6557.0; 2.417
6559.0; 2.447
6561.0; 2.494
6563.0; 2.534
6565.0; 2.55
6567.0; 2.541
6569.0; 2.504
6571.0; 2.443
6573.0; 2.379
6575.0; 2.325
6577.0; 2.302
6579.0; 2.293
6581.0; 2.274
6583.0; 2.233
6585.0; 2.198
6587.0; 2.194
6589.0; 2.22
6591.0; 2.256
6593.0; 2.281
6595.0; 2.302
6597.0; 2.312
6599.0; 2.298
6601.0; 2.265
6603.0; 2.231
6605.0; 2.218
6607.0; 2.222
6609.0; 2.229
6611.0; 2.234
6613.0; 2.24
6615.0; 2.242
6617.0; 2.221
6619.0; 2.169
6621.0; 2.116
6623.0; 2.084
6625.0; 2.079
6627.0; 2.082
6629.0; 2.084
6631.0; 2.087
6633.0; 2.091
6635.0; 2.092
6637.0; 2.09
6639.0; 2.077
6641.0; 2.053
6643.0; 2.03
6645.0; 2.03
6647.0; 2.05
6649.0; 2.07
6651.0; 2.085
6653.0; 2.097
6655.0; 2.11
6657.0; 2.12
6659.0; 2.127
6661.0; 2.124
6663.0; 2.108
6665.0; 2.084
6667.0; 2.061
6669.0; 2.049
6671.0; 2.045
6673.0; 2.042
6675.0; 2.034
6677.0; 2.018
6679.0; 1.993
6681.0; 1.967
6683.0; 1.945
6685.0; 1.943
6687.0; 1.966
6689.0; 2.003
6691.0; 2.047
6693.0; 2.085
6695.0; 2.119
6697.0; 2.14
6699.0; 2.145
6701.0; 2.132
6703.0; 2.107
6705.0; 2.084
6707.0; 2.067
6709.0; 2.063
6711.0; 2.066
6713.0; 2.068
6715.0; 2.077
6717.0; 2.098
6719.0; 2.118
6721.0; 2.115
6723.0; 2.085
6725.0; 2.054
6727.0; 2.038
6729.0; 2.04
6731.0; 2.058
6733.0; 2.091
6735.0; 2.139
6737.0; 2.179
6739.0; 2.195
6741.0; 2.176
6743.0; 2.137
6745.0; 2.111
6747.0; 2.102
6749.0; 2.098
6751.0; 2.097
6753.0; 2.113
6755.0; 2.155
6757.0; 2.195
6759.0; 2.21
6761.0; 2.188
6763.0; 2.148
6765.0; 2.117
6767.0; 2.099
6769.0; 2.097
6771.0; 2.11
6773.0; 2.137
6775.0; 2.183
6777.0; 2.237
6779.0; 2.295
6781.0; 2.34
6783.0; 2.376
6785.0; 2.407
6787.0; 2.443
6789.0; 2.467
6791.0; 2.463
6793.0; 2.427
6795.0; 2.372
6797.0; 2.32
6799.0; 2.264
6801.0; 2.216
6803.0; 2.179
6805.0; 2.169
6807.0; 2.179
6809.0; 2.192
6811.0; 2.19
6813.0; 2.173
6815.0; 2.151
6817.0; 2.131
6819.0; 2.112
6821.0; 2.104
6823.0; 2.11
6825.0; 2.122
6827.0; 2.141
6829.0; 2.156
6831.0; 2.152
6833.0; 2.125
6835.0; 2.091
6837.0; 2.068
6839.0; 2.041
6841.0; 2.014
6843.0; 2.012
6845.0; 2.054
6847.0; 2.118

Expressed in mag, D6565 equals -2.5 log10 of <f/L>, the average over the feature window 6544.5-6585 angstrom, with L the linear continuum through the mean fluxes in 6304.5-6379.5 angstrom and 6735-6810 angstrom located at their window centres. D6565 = 0.198 mag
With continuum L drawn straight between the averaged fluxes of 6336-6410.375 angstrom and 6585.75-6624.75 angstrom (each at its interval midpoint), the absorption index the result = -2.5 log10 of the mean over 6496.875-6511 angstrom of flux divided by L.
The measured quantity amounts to 0.13 mag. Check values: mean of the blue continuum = 4.85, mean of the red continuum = 2.23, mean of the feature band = 2.98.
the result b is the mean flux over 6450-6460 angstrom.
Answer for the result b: 3.95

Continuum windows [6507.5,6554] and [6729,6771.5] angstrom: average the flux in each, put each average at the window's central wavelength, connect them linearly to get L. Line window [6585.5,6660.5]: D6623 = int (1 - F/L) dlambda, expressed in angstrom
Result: 8.16 angstrom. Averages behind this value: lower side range 2.63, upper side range 2.13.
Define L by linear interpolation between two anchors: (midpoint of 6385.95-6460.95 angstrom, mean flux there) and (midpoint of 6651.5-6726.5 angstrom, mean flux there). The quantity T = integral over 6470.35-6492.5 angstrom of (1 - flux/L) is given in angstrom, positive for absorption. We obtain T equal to 6.06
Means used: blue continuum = 5.19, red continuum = 2.07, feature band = 3.28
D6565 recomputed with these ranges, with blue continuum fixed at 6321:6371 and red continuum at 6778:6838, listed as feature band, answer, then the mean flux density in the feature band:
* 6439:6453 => -0.196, 4.18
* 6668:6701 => 0.290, 2.04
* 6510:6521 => 0.136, 2.87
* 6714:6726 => 0.210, 2.09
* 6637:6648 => 0.341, 2.05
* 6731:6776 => 0.135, 2.14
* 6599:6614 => 0.293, 2.24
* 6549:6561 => 0.254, 2.46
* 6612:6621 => 0.296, 2.21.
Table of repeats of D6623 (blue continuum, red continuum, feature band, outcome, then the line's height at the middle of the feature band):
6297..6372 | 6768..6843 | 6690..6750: 7.9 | 2.42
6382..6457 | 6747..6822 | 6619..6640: 8.5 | 3.51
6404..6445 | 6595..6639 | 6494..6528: 9.2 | 3.97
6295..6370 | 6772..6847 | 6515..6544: 2.6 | 2.86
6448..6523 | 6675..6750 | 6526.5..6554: 4.8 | 3.01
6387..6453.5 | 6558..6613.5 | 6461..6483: 4.5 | 4.39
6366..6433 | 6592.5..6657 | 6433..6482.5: 8.3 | 4.65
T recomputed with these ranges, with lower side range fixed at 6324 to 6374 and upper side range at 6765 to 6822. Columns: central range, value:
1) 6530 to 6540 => 2.32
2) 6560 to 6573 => 2.55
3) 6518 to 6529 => 1.93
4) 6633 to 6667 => 8.61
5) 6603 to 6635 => 8.25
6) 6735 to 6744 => 1.03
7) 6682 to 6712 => 6.31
